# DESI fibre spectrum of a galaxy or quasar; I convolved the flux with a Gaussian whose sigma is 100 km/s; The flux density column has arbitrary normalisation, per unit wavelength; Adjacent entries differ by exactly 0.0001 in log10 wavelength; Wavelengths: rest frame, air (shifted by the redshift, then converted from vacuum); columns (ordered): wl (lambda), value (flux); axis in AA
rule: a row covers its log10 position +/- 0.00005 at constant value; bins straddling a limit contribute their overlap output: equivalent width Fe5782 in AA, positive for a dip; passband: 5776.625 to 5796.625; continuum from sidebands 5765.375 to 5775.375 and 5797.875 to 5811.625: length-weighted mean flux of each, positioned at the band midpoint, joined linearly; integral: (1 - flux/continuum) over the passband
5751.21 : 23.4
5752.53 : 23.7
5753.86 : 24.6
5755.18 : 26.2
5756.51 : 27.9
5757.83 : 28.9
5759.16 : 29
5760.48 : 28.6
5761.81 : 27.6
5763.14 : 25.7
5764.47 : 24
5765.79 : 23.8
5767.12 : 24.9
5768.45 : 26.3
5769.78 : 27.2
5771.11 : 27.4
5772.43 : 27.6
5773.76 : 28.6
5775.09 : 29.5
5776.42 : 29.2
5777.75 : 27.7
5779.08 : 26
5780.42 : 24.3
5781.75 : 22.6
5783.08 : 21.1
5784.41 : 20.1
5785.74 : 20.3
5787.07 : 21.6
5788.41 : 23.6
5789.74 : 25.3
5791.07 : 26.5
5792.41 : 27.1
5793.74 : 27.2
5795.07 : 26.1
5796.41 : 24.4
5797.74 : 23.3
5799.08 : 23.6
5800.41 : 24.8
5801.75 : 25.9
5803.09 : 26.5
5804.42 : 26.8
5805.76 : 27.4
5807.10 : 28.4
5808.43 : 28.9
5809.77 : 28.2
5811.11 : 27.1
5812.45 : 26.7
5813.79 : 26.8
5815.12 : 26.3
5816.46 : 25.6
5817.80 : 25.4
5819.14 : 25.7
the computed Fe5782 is 1.8 AA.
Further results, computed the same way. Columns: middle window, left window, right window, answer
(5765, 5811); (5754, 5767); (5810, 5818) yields 1.59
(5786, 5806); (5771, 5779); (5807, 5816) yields 1.85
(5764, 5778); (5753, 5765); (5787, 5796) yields -0.29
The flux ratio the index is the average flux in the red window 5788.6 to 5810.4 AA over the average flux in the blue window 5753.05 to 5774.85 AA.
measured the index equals 0.98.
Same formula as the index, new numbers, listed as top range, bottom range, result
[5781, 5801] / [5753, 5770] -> 0.90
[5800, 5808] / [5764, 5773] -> 1.03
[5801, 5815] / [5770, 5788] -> 1.08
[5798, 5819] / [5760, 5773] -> 1.01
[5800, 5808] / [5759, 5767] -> 1.02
